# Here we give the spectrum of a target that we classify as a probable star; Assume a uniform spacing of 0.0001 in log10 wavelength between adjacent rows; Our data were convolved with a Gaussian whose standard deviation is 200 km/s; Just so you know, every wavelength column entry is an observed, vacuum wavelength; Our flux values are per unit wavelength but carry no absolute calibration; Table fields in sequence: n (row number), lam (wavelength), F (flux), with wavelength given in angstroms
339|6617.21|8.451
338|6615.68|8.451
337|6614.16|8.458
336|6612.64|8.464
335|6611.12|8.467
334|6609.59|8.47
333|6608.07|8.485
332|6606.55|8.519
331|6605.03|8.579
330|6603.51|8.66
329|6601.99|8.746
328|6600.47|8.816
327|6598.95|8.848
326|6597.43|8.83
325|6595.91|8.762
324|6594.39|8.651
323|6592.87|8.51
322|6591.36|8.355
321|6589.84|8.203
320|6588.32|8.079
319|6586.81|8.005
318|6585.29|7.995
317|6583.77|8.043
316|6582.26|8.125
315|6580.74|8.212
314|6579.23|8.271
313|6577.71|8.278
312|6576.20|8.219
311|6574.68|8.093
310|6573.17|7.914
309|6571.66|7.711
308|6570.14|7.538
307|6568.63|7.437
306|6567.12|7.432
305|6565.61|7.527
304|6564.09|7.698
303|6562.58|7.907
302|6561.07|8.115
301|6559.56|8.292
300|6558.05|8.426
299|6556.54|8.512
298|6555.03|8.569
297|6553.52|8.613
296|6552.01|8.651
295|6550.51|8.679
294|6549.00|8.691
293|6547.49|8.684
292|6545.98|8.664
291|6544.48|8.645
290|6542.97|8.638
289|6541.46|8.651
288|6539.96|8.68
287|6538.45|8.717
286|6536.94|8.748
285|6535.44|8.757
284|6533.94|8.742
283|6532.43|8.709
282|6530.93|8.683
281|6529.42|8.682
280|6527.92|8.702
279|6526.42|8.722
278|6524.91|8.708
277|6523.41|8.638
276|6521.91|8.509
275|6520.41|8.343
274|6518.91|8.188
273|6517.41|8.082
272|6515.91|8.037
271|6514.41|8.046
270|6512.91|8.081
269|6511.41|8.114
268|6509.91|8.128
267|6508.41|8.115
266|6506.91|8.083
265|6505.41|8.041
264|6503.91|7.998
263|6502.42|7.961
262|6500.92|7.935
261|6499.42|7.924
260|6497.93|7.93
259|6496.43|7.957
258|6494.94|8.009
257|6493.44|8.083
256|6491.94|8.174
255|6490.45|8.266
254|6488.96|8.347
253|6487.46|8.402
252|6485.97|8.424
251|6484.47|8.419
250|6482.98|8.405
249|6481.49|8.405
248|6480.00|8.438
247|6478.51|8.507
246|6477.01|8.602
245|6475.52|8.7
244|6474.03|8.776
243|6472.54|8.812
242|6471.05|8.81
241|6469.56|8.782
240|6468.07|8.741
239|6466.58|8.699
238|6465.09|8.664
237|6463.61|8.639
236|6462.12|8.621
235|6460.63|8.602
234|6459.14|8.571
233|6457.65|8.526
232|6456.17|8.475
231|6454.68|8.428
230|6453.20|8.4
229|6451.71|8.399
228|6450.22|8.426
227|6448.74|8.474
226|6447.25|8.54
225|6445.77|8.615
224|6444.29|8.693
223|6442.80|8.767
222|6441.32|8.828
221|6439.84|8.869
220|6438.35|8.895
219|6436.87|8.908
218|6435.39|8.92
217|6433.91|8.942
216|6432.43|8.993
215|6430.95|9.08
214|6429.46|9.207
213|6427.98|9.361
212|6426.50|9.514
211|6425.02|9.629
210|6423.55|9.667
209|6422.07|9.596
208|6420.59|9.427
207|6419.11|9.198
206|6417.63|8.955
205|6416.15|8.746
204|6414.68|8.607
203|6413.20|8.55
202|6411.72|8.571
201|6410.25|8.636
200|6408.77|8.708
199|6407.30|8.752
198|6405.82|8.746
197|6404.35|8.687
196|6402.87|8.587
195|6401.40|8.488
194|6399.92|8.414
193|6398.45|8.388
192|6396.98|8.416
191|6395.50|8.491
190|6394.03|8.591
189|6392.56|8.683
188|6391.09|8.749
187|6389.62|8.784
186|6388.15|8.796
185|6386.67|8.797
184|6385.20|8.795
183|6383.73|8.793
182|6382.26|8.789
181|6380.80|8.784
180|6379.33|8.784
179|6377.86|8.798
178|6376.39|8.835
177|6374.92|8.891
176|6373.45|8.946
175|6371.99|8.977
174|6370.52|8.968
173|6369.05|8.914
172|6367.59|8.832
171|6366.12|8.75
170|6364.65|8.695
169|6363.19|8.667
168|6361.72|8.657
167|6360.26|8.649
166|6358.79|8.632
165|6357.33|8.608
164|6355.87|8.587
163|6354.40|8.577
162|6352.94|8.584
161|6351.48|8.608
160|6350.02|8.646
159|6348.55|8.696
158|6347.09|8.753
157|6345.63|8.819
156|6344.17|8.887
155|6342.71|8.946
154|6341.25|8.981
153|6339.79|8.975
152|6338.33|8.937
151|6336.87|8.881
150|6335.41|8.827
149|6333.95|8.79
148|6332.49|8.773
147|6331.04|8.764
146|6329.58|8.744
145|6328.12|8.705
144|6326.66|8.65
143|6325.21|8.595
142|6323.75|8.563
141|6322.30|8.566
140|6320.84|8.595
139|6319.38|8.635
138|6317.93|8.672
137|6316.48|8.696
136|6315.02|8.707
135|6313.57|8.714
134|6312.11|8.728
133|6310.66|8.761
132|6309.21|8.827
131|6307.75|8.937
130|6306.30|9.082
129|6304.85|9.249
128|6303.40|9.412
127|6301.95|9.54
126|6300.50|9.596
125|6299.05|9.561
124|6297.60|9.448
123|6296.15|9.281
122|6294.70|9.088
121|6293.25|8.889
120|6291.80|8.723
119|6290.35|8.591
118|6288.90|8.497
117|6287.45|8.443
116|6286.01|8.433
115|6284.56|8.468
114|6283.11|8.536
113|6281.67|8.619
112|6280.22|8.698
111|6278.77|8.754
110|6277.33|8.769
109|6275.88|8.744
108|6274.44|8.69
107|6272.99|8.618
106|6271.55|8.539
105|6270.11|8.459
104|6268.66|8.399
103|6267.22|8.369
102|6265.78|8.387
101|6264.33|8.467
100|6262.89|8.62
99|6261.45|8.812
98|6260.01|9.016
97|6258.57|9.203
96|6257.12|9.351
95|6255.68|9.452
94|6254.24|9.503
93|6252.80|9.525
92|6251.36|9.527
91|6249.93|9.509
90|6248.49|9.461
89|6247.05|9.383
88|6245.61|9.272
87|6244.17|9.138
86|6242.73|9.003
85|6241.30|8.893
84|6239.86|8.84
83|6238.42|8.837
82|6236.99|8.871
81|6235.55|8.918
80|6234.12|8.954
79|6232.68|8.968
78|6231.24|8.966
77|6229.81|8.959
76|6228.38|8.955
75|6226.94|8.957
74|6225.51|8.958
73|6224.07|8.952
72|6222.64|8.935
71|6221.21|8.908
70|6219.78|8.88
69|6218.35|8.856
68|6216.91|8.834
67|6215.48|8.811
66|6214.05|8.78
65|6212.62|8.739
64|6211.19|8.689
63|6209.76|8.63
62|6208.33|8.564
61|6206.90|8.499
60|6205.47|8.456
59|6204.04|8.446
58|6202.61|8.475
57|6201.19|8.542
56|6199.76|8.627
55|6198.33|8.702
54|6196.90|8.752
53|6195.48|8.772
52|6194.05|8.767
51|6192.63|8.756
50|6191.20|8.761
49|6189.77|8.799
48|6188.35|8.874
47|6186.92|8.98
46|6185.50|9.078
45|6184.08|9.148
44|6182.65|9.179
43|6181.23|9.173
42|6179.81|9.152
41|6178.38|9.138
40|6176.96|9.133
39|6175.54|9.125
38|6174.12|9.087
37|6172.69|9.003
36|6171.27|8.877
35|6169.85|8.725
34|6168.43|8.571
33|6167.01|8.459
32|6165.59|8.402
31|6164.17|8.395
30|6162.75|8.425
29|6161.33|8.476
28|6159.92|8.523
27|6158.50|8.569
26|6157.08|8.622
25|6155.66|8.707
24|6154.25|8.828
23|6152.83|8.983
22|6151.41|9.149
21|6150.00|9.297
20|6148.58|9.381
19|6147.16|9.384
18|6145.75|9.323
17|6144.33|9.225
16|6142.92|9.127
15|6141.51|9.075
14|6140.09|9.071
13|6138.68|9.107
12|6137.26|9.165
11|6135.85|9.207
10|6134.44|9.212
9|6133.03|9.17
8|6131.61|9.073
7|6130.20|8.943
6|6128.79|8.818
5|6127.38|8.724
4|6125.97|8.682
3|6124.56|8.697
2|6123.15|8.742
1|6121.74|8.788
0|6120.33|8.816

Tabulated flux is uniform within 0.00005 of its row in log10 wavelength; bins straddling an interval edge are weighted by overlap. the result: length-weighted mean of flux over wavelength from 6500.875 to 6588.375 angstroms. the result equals 8.28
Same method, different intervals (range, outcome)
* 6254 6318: 8.85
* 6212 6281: 8.93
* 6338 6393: 8.78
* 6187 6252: 8.87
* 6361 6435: 8.85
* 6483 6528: 8.21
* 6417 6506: 8.64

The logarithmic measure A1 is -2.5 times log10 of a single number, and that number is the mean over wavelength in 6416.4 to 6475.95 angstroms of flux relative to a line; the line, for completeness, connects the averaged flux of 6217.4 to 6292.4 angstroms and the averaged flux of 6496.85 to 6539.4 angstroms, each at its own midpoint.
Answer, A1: -0.05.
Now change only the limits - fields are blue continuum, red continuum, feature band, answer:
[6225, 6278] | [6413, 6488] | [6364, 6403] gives 0.01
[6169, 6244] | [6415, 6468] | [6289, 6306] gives -0.04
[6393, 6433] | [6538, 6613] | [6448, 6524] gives 0.04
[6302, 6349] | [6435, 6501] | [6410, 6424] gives -0.05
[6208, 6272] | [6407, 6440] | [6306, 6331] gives 0.03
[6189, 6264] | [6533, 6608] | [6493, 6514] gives 0.06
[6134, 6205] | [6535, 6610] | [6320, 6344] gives -0.01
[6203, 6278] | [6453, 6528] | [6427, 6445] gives -0.06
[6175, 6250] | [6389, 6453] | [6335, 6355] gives 0.01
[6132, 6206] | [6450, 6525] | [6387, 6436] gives -0.05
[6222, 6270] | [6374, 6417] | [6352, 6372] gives 0.01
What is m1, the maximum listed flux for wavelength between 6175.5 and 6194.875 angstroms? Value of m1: 9.179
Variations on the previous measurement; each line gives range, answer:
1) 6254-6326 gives 9.596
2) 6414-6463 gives 9.667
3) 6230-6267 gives 9.527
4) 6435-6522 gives 8.92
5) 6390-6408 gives 8.752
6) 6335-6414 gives 8.981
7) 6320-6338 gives 8.881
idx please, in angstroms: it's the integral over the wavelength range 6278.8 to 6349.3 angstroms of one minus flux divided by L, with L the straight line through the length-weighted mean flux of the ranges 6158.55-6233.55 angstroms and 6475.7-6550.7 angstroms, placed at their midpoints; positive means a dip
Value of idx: -1.6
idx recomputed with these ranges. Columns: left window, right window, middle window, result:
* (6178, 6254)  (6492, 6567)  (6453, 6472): -0.36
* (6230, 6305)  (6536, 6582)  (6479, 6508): 0.87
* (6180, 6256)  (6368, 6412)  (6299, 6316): -0.48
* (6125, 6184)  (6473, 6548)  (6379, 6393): -0.32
